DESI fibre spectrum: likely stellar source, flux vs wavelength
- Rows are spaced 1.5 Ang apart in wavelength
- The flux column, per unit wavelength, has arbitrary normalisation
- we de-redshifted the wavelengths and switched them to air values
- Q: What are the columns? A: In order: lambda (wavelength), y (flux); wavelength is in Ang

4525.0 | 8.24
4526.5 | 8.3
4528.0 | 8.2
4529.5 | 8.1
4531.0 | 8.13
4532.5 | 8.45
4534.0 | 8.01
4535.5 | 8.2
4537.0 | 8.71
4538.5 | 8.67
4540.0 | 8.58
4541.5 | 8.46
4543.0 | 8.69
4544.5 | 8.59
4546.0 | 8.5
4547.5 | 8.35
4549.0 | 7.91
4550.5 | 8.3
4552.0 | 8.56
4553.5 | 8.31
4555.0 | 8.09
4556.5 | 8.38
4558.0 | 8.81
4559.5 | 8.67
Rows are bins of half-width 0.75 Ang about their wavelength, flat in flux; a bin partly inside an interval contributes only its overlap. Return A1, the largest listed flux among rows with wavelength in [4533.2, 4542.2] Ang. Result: 8.71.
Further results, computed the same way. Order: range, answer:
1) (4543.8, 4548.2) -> 8.59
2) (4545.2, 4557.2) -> 8.56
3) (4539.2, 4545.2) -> 8.69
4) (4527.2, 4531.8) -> 8.2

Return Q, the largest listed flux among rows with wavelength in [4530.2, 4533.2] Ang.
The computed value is 8.45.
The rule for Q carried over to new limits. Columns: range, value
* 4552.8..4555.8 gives 8.31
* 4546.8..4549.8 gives 8.35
